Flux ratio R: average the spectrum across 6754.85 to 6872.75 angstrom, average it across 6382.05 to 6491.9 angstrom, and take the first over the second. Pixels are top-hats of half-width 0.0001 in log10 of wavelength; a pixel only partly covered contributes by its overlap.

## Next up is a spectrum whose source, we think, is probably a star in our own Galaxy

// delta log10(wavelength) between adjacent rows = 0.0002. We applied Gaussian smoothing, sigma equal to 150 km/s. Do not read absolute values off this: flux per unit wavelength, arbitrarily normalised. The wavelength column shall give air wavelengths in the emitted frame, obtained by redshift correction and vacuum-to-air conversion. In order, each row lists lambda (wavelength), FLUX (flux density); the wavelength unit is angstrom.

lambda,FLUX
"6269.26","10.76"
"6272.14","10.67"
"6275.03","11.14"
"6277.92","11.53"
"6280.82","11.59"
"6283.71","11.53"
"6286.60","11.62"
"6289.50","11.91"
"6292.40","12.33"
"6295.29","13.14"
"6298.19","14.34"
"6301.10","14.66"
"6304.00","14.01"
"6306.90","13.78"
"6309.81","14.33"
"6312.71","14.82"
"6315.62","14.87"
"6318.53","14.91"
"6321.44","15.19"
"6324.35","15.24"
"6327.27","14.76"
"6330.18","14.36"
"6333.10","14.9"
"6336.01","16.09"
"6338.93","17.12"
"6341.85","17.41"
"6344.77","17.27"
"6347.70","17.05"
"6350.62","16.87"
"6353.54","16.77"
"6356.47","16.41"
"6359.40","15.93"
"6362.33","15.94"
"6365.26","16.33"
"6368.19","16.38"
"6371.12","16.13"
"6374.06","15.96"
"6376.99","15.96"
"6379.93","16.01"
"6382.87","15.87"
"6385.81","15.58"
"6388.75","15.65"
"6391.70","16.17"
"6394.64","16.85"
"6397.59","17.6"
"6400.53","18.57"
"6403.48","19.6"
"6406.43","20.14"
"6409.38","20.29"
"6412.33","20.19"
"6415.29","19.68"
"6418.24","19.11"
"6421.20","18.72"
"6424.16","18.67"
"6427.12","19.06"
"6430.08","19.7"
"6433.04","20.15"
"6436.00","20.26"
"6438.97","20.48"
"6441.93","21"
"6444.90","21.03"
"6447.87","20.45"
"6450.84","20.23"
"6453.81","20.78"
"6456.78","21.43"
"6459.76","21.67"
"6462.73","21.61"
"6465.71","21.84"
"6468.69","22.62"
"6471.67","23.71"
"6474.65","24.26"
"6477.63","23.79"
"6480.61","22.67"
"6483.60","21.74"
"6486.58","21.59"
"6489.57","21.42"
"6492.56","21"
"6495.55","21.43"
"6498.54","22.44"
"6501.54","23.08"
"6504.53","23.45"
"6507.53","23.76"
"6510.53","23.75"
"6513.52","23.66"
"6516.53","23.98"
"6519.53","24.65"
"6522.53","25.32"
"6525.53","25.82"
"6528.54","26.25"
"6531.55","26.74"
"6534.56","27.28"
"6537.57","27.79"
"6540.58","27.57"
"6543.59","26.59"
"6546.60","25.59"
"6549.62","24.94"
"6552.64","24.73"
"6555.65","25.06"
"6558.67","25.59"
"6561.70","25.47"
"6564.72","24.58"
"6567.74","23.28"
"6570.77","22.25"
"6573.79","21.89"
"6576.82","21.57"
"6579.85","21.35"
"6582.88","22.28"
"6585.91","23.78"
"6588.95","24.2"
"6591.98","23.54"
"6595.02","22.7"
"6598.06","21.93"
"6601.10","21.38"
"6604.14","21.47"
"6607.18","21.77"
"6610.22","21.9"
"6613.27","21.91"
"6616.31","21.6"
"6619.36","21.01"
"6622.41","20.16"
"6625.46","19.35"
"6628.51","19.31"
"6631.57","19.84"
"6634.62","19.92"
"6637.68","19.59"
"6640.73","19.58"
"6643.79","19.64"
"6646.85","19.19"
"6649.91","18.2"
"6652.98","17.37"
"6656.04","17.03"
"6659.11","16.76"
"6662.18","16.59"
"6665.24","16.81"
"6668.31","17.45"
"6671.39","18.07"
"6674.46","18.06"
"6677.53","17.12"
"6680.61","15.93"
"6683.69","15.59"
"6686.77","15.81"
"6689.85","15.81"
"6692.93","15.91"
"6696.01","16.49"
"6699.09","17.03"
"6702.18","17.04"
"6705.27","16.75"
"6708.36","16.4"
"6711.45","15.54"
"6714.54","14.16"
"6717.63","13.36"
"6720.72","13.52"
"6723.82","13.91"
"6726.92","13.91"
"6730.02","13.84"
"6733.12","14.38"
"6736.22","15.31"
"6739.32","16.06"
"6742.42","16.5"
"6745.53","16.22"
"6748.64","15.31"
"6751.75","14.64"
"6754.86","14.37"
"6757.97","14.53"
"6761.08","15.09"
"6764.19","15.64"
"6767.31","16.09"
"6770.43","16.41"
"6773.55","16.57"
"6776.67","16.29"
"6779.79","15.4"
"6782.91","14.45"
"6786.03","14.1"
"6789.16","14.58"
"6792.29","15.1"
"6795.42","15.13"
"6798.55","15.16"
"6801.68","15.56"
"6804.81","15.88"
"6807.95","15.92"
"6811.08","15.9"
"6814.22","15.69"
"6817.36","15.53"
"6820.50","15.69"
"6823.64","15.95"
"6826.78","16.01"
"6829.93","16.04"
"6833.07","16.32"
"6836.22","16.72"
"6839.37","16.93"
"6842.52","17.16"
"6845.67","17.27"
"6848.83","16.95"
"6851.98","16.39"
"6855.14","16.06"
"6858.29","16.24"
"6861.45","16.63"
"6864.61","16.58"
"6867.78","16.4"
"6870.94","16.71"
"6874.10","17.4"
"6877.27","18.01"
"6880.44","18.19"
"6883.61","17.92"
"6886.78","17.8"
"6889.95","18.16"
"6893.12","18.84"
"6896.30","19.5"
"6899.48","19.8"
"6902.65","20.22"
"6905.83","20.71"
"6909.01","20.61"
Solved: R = 0.8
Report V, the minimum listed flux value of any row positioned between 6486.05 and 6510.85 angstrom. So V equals 21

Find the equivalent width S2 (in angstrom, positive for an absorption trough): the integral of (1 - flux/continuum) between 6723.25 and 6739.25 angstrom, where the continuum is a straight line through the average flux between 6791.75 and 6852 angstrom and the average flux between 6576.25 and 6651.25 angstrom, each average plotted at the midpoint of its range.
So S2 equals 3.3 angstrom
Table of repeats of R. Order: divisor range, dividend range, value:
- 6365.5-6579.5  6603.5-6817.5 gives 0.77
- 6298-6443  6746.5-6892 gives 0.95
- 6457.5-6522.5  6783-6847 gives 0.69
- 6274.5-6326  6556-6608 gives 1.71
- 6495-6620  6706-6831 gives 0.64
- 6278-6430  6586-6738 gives 1.13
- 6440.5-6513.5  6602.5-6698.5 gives 0.84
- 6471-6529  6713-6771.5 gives 0.64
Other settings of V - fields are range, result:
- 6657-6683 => 15.93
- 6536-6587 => 21.35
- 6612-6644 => 19.31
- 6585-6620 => 21.01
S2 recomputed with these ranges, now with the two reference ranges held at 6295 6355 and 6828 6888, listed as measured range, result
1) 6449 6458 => -2.88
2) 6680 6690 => 0.40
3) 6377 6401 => -1.32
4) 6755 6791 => 2.89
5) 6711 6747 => 4.02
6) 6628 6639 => -2.32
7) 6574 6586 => -4.40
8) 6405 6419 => -3.85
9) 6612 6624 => -3.64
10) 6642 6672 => -2.53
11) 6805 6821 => 0.98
